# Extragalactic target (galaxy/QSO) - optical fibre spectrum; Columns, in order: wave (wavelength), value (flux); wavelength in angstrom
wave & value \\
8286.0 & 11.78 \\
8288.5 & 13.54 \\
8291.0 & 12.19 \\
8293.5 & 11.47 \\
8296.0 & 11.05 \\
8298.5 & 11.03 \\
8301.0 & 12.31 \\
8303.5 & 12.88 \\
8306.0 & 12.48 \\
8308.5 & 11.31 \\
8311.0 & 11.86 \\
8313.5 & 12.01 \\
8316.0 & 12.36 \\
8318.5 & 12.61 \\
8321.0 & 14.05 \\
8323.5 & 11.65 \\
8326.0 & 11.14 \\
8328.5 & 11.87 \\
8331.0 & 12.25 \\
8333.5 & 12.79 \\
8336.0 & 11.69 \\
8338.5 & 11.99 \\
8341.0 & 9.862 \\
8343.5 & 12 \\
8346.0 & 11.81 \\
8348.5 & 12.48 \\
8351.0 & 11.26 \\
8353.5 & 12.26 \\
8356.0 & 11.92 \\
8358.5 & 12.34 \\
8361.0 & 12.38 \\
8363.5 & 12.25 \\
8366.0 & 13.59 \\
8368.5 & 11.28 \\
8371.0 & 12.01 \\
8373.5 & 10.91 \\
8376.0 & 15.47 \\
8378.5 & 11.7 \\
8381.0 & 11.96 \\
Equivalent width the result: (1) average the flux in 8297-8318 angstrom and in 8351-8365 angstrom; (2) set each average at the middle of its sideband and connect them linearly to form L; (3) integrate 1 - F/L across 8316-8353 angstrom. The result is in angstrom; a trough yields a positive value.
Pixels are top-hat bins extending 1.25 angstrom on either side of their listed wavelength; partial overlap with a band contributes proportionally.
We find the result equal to 0.4 angstrom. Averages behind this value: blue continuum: 12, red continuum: 12.2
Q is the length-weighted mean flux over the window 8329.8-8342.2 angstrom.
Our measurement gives 11.7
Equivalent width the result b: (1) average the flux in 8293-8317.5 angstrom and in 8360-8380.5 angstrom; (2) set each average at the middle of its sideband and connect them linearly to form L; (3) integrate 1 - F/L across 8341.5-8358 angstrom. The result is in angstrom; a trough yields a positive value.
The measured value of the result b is 0.52 angstrom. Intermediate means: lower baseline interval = 11.9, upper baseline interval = 12.4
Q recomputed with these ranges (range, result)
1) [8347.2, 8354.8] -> 12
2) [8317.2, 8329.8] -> 12.3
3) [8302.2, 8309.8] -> 12.2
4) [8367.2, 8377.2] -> 12.4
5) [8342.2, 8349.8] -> 12.1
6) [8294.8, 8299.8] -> 11.1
